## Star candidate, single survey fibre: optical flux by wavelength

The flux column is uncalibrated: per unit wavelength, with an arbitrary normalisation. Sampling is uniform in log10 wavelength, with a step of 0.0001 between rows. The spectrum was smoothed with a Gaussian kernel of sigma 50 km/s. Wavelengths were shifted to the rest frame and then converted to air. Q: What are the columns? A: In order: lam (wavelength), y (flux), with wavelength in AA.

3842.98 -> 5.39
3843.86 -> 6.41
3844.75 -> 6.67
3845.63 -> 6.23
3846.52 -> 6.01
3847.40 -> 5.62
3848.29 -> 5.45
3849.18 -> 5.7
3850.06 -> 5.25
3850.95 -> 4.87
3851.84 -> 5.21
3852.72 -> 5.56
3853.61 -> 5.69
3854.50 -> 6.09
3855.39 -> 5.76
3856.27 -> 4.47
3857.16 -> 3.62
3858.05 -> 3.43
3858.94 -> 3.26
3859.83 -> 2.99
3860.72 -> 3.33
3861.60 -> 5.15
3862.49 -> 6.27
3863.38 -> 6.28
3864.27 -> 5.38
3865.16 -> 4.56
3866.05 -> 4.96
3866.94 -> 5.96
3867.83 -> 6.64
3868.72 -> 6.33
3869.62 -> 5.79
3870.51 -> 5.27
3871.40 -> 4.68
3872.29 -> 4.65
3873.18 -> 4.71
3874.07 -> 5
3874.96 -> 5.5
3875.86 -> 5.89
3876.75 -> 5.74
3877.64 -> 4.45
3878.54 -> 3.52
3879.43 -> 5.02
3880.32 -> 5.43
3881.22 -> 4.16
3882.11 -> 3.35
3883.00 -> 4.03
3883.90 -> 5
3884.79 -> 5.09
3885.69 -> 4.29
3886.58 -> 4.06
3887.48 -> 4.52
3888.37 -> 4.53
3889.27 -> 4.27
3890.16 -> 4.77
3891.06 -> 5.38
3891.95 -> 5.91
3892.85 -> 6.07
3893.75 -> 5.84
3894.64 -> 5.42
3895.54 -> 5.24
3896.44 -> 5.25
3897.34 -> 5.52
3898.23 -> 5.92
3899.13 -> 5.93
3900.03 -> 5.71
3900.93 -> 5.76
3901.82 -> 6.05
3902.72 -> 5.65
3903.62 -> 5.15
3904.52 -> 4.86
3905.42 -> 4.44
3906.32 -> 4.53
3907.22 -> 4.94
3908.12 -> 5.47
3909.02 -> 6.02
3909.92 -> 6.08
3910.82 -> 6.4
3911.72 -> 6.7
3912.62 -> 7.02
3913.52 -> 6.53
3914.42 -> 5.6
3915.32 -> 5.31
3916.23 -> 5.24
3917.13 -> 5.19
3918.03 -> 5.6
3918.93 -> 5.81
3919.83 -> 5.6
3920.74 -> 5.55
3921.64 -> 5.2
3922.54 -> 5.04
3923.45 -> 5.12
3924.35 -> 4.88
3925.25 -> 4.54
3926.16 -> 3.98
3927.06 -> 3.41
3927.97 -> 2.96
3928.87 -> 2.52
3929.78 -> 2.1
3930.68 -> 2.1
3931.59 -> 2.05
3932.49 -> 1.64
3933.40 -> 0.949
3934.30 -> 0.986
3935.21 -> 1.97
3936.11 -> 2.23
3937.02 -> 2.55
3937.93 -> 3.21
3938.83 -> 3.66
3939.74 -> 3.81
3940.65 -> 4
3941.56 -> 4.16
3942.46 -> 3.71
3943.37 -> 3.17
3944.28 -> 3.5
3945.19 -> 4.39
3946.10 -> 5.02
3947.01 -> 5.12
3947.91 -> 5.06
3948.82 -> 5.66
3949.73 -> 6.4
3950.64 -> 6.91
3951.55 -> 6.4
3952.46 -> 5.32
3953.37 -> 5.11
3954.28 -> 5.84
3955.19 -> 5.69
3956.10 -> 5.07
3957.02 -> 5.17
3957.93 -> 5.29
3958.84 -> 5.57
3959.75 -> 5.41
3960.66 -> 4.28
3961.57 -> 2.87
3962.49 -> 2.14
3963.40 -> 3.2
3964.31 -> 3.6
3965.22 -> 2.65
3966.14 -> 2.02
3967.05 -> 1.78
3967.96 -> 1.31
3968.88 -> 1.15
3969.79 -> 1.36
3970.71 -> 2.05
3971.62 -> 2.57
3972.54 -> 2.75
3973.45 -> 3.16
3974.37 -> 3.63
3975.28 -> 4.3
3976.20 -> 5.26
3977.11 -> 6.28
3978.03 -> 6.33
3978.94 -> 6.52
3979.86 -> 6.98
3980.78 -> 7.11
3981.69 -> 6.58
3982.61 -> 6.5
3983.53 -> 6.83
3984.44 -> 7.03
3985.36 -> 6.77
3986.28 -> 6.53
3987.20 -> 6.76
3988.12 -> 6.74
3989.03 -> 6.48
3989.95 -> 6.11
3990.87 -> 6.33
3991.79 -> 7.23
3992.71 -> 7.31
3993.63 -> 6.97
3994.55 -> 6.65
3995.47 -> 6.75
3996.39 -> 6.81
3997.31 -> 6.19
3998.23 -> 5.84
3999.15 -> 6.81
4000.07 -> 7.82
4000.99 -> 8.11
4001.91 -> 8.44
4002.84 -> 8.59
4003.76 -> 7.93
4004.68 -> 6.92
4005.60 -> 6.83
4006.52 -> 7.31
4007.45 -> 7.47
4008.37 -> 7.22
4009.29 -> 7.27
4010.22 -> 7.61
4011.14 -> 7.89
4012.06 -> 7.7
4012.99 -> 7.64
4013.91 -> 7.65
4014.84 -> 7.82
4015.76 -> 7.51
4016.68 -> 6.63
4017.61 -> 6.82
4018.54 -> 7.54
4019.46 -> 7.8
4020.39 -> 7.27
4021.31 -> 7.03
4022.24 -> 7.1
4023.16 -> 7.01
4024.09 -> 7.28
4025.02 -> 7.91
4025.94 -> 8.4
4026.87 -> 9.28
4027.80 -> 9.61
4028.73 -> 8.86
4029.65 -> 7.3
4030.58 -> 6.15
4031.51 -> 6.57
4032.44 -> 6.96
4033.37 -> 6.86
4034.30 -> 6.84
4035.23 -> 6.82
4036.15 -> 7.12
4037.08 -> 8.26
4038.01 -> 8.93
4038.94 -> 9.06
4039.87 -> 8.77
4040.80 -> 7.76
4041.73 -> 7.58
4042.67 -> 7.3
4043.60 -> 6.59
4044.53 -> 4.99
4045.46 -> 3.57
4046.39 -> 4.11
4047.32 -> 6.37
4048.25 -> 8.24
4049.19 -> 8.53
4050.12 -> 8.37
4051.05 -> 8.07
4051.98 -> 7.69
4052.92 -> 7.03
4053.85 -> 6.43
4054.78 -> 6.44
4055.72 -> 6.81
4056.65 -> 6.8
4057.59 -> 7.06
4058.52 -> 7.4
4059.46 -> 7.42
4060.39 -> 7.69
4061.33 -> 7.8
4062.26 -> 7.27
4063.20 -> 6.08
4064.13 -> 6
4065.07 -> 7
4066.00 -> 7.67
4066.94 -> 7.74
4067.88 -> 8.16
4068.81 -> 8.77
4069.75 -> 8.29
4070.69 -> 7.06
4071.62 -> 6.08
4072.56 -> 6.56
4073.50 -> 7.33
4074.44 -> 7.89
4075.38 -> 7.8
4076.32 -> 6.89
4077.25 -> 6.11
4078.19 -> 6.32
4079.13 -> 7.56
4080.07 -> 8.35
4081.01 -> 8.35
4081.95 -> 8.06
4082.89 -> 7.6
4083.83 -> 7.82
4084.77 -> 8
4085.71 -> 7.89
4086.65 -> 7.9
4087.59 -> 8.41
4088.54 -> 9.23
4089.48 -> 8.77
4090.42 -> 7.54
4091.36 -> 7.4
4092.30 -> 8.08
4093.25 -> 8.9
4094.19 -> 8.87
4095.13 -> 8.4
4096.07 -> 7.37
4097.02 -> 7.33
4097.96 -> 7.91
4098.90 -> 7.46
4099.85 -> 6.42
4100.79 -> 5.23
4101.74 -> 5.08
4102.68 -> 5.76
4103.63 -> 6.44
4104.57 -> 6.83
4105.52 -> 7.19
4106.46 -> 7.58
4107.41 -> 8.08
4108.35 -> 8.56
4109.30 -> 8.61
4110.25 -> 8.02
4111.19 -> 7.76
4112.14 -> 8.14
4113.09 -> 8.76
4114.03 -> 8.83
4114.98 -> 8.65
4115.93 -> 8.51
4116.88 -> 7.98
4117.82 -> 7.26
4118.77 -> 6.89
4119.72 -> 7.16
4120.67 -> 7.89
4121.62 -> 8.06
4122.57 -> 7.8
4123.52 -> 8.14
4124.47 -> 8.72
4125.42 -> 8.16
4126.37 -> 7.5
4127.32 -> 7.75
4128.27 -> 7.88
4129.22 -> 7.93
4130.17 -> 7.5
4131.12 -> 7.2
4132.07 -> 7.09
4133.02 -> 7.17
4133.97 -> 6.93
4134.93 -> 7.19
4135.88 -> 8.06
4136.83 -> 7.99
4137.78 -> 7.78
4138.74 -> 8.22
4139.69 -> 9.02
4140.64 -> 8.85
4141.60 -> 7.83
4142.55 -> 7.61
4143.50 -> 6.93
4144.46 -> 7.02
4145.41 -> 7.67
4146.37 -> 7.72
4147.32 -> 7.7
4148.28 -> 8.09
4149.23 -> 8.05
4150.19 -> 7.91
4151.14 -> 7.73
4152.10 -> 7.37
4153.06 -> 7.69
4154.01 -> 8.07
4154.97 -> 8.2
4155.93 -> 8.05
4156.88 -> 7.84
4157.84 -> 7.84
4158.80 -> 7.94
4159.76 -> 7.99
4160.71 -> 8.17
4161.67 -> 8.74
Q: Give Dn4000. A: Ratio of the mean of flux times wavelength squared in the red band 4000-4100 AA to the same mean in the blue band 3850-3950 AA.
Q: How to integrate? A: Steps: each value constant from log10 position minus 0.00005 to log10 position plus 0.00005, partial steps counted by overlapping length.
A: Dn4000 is 1.7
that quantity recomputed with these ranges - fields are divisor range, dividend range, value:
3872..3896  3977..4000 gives 1.44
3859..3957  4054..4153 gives 1.75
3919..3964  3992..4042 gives 1.89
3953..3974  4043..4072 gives 2.12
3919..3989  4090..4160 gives 1.95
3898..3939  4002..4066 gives 1.72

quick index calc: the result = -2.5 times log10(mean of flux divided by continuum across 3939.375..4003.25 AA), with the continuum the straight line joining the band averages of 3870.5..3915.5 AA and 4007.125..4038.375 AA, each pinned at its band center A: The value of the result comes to 0.26 mag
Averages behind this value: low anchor 5.23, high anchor 7.53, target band 5.22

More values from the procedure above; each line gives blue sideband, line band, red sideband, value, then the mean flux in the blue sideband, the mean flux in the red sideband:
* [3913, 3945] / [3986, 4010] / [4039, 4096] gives -0.25 mag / 3.83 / 7.43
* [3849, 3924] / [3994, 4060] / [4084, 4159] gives -0.09 mag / 5.21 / 7.76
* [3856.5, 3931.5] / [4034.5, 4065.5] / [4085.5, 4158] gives -0.04 mag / 4.99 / 7.76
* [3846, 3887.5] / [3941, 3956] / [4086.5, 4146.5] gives 0.16 mag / 4.98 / 7.73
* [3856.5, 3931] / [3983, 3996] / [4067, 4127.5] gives -0.08 mag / 5.01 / 7.69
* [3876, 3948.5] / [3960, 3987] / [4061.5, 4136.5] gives 0.29 mag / 4.59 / 7.61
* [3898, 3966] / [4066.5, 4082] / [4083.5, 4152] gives -0.07 mag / 4.55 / 7.75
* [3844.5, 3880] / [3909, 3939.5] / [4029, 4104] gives 0.35 mag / 5.17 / 7.32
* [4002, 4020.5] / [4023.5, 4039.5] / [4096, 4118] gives -0.04 mag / 7.49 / 7.5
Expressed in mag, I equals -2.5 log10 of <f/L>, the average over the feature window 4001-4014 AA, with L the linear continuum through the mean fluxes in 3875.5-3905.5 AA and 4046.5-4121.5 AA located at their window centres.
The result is -0.16 mag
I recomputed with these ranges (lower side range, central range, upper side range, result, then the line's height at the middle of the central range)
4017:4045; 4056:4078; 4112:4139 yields 0.06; 7.63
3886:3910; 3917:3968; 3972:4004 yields 0.41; 5.86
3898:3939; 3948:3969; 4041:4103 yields 0.19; 5.24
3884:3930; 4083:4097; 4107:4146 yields -0.10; 7.43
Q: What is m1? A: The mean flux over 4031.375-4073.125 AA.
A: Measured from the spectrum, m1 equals 7.18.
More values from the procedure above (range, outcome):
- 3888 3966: 4.65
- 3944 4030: 6.04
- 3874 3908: 5.06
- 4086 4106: 7.46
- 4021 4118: 7.48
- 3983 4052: 7.27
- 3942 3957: 5.15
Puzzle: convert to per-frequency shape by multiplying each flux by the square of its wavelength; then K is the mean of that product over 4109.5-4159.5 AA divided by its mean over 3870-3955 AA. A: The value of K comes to 1.86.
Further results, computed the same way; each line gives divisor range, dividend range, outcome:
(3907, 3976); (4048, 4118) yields 1.97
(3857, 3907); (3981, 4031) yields 1.55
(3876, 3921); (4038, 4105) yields 1.51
